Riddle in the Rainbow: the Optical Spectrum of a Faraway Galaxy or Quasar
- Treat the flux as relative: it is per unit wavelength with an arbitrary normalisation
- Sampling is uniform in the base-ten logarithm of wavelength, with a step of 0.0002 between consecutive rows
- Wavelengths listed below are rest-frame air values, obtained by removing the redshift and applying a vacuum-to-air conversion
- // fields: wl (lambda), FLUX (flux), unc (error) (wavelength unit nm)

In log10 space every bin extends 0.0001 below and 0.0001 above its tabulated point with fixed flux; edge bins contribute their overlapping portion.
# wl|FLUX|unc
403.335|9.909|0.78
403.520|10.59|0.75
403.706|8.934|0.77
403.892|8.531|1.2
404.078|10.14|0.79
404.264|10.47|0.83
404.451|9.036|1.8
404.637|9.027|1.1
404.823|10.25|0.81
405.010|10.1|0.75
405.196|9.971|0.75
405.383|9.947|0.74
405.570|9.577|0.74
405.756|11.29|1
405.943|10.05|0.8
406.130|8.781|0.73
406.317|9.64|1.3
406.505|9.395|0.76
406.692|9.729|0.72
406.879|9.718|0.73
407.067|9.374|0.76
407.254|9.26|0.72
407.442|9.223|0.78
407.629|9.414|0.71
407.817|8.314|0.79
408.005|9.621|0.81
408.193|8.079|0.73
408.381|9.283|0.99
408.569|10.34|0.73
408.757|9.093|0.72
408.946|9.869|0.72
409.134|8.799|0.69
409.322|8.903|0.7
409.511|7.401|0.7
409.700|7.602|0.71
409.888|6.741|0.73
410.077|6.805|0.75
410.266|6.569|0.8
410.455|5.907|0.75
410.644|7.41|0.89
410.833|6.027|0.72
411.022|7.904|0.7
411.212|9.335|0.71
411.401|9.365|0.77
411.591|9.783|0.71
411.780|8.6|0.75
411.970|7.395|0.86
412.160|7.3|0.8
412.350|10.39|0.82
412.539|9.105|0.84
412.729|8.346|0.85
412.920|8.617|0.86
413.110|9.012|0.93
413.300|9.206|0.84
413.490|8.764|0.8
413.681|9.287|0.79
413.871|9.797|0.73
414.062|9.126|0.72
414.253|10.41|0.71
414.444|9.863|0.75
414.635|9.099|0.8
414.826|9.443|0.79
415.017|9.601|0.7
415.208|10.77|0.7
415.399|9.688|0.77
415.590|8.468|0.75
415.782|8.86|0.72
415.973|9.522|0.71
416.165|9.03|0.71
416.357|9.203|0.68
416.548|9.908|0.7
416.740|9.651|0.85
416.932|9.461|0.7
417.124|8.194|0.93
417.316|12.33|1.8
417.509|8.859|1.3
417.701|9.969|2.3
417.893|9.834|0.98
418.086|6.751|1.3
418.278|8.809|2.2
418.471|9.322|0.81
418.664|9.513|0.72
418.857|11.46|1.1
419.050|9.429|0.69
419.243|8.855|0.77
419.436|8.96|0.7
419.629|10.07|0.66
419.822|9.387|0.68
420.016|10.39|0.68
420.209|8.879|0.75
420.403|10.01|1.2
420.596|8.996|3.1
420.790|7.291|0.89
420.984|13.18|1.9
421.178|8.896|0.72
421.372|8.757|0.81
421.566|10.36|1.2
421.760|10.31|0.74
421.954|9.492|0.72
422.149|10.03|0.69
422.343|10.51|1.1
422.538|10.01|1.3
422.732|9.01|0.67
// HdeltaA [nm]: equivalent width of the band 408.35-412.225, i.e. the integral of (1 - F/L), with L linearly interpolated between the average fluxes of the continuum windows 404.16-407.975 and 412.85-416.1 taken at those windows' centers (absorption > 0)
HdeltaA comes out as 0.57 nm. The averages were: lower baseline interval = 9.63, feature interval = 8.1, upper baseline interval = 9.39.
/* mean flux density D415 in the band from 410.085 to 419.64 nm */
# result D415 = 9.03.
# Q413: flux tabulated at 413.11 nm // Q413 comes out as 9.012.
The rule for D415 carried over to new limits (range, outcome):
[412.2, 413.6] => 9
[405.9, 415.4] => 8.84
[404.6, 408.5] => 9.54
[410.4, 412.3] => 8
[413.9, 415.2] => 9.68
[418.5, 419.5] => 9.64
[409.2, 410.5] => 7.21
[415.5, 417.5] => 9.44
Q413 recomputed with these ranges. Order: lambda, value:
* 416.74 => 9.651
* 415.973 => 9.522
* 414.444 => 9.863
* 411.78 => 8.6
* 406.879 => 9.718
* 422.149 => 10.03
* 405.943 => 10.05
